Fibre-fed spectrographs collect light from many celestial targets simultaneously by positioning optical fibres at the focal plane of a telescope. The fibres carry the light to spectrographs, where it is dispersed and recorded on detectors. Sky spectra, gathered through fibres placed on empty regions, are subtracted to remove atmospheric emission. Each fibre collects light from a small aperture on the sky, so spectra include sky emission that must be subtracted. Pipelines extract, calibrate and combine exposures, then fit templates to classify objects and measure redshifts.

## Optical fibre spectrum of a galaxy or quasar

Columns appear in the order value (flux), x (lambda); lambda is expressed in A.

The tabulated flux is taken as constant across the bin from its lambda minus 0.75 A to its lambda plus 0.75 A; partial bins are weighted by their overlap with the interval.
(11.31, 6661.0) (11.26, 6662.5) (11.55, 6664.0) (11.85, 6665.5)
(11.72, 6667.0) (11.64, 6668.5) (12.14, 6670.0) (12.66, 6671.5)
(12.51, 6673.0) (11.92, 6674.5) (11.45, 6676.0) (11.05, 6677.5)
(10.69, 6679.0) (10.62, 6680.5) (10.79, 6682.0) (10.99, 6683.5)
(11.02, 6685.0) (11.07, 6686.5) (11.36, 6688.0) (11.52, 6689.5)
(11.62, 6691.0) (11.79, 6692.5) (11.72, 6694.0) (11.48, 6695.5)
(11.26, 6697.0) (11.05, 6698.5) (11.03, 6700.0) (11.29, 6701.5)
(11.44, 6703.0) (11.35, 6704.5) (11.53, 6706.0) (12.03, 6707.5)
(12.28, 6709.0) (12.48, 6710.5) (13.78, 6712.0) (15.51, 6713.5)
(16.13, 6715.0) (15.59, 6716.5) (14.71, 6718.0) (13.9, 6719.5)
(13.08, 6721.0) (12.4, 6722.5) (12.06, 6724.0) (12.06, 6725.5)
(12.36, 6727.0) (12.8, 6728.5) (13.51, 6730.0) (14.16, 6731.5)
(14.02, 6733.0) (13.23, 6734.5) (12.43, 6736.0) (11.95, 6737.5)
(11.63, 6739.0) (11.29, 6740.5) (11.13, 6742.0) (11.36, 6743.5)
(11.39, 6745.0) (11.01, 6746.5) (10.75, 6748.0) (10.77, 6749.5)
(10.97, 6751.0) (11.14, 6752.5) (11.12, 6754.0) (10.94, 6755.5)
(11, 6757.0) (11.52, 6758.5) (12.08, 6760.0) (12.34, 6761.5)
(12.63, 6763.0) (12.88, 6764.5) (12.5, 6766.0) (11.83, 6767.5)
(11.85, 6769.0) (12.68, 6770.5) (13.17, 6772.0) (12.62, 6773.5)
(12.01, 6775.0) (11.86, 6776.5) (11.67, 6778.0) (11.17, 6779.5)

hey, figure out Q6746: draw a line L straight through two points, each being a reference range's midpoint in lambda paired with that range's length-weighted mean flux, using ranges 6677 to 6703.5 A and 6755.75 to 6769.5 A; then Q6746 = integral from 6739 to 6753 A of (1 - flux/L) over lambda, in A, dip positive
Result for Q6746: 0.86 A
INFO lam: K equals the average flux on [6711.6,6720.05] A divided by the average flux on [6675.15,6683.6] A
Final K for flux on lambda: 1.37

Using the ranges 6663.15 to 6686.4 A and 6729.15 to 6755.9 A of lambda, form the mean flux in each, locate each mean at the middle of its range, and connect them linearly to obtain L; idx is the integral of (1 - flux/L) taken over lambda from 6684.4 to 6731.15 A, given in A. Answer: -3.1 A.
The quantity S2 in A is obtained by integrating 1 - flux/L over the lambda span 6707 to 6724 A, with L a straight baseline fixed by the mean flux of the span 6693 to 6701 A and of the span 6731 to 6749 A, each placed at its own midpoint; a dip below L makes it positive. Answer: -3.1 A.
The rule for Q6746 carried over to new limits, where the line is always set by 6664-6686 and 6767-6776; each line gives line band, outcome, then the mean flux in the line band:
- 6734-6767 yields 1.5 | 11.6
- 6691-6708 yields 0.4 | 11.5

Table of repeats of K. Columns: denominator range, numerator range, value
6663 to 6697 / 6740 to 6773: 1.01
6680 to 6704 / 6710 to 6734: 1.21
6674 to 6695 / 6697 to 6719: 1.14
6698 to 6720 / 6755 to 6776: 0.94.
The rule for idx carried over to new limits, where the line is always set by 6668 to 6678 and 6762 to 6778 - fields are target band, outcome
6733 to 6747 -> 0.4 A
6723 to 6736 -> -0.8 A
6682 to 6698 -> 0.9 A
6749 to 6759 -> 1.0 A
